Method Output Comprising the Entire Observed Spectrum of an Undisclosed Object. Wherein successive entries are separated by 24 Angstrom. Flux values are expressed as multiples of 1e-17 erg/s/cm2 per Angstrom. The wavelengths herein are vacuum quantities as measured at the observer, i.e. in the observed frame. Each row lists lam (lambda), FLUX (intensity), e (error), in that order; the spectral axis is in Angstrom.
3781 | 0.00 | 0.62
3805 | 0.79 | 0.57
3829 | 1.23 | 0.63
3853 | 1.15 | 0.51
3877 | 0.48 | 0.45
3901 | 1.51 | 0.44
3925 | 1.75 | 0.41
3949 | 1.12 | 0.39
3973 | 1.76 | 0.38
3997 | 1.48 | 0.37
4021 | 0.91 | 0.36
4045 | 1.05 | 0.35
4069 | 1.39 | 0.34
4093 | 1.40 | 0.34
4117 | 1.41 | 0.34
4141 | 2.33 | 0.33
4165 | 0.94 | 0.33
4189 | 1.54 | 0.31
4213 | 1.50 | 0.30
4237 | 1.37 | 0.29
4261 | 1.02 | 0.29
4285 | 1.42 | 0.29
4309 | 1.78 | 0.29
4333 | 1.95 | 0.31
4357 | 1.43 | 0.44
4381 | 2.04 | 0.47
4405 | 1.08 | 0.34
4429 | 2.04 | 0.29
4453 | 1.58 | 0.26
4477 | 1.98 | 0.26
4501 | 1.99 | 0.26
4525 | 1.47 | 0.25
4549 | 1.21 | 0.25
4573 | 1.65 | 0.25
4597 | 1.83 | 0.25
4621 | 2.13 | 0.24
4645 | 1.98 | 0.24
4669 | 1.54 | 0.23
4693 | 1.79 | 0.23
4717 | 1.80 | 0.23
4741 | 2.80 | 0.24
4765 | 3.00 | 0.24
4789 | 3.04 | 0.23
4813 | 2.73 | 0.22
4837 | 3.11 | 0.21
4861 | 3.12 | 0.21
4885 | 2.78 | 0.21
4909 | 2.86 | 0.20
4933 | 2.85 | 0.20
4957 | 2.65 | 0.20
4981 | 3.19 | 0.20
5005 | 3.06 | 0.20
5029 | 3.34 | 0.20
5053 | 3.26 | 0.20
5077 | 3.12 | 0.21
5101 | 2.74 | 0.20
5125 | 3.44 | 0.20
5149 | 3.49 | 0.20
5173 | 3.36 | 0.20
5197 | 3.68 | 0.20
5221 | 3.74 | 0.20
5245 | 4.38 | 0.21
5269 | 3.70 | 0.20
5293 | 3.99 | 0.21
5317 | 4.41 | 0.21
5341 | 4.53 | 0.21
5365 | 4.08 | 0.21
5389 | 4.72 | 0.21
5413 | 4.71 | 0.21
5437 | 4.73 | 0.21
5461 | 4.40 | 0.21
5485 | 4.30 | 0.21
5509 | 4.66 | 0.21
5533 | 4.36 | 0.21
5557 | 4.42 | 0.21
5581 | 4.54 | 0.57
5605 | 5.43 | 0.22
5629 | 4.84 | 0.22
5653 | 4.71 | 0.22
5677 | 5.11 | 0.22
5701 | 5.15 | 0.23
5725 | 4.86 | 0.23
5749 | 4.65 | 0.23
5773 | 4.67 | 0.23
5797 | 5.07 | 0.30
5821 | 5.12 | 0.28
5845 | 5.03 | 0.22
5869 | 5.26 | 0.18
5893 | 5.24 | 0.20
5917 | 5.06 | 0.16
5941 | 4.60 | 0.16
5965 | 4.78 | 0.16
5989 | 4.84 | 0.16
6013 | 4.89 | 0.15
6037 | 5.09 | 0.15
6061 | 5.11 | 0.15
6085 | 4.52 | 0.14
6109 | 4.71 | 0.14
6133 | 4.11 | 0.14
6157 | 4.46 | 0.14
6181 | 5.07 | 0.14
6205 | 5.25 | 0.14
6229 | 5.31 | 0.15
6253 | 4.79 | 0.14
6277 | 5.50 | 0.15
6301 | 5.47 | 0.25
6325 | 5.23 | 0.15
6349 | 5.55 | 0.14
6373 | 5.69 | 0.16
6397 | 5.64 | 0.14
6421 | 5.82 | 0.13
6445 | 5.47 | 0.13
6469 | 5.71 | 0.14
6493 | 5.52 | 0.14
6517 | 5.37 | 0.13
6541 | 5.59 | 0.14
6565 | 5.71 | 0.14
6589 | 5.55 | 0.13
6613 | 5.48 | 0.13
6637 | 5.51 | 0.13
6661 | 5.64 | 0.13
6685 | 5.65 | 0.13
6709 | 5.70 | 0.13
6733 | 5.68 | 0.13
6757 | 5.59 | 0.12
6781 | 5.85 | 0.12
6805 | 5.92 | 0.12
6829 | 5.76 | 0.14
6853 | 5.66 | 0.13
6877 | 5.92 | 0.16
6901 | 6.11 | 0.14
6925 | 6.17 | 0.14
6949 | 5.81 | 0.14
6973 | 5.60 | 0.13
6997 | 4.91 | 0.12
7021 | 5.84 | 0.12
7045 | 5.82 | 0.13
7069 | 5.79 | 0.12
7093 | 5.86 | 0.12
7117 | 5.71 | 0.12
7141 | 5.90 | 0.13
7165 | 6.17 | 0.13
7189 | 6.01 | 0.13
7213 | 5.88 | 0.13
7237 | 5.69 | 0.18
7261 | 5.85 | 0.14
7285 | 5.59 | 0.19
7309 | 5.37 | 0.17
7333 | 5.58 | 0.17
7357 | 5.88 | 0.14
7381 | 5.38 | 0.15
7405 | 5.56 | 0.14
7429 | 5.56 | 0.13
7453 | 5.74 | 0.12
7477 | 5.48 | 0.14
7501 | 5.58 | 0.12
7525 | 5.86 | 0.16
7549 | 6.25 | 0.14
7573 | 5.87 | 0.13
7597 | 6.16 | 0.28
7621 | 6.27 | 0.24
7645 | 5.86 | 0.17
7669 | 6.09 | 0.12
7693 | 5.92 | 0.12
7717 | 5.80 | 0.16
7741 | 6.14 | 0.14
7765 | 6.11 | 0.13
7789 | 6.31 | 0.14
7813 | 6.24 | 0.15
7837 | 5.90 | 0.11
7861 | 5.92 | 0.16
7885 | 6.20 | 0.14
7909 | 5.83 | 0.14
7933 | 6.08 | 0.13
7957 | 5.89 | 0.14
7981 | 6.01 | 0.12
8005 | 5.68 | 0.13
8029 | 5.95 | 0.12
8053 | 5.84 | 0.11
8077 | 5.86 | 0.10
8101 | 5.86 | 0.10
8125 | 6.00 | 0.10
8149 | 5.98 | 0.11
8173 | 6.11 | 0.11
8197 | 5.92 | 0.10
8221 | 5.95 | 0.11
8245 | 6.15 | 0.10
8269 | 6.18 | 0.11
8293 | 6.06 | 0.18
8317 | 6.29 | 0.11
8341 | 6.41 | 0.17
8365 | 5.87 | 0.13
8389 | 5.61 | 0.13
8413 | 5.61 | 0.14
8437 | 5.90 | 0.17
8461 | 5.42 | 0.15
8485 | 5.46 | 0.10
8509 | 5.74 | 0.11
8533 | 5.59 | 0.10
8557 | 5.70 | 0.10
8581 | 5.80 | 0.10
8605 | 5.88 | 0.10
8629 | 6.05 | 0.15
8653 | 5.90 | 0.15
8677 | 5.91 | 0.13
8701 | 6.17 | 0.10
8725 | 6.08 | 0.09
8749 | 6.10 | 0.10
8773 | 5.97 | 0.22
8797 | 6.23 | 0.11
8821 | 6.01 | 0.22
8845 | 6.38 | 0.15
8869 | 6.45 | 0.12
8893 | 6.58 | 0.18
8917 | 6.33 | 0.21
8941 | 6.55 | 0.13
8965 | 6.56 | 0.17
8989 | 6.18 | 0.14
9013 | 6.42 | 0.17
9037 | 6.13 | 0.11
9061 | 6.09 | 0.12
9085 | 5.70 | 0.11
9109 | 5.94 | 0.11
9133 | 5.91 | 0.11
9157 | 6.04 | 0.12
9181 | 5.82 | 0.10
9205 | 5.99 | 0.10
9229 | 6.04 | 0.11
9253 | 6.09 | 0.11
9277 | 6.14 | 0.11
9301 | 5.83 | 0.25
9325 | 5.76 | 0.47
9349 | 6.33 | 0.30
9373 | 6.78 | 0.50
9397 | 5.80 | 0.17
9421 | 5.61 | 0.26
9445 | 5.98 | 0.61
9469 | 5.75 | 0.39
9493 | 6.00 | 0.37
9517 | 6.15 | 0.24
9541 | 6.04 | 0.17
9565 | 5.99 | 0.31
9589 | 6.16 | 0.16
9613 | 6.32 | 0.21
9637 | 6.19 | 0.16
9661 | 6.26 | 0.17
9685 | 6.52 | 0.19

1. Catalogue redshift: 0.185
